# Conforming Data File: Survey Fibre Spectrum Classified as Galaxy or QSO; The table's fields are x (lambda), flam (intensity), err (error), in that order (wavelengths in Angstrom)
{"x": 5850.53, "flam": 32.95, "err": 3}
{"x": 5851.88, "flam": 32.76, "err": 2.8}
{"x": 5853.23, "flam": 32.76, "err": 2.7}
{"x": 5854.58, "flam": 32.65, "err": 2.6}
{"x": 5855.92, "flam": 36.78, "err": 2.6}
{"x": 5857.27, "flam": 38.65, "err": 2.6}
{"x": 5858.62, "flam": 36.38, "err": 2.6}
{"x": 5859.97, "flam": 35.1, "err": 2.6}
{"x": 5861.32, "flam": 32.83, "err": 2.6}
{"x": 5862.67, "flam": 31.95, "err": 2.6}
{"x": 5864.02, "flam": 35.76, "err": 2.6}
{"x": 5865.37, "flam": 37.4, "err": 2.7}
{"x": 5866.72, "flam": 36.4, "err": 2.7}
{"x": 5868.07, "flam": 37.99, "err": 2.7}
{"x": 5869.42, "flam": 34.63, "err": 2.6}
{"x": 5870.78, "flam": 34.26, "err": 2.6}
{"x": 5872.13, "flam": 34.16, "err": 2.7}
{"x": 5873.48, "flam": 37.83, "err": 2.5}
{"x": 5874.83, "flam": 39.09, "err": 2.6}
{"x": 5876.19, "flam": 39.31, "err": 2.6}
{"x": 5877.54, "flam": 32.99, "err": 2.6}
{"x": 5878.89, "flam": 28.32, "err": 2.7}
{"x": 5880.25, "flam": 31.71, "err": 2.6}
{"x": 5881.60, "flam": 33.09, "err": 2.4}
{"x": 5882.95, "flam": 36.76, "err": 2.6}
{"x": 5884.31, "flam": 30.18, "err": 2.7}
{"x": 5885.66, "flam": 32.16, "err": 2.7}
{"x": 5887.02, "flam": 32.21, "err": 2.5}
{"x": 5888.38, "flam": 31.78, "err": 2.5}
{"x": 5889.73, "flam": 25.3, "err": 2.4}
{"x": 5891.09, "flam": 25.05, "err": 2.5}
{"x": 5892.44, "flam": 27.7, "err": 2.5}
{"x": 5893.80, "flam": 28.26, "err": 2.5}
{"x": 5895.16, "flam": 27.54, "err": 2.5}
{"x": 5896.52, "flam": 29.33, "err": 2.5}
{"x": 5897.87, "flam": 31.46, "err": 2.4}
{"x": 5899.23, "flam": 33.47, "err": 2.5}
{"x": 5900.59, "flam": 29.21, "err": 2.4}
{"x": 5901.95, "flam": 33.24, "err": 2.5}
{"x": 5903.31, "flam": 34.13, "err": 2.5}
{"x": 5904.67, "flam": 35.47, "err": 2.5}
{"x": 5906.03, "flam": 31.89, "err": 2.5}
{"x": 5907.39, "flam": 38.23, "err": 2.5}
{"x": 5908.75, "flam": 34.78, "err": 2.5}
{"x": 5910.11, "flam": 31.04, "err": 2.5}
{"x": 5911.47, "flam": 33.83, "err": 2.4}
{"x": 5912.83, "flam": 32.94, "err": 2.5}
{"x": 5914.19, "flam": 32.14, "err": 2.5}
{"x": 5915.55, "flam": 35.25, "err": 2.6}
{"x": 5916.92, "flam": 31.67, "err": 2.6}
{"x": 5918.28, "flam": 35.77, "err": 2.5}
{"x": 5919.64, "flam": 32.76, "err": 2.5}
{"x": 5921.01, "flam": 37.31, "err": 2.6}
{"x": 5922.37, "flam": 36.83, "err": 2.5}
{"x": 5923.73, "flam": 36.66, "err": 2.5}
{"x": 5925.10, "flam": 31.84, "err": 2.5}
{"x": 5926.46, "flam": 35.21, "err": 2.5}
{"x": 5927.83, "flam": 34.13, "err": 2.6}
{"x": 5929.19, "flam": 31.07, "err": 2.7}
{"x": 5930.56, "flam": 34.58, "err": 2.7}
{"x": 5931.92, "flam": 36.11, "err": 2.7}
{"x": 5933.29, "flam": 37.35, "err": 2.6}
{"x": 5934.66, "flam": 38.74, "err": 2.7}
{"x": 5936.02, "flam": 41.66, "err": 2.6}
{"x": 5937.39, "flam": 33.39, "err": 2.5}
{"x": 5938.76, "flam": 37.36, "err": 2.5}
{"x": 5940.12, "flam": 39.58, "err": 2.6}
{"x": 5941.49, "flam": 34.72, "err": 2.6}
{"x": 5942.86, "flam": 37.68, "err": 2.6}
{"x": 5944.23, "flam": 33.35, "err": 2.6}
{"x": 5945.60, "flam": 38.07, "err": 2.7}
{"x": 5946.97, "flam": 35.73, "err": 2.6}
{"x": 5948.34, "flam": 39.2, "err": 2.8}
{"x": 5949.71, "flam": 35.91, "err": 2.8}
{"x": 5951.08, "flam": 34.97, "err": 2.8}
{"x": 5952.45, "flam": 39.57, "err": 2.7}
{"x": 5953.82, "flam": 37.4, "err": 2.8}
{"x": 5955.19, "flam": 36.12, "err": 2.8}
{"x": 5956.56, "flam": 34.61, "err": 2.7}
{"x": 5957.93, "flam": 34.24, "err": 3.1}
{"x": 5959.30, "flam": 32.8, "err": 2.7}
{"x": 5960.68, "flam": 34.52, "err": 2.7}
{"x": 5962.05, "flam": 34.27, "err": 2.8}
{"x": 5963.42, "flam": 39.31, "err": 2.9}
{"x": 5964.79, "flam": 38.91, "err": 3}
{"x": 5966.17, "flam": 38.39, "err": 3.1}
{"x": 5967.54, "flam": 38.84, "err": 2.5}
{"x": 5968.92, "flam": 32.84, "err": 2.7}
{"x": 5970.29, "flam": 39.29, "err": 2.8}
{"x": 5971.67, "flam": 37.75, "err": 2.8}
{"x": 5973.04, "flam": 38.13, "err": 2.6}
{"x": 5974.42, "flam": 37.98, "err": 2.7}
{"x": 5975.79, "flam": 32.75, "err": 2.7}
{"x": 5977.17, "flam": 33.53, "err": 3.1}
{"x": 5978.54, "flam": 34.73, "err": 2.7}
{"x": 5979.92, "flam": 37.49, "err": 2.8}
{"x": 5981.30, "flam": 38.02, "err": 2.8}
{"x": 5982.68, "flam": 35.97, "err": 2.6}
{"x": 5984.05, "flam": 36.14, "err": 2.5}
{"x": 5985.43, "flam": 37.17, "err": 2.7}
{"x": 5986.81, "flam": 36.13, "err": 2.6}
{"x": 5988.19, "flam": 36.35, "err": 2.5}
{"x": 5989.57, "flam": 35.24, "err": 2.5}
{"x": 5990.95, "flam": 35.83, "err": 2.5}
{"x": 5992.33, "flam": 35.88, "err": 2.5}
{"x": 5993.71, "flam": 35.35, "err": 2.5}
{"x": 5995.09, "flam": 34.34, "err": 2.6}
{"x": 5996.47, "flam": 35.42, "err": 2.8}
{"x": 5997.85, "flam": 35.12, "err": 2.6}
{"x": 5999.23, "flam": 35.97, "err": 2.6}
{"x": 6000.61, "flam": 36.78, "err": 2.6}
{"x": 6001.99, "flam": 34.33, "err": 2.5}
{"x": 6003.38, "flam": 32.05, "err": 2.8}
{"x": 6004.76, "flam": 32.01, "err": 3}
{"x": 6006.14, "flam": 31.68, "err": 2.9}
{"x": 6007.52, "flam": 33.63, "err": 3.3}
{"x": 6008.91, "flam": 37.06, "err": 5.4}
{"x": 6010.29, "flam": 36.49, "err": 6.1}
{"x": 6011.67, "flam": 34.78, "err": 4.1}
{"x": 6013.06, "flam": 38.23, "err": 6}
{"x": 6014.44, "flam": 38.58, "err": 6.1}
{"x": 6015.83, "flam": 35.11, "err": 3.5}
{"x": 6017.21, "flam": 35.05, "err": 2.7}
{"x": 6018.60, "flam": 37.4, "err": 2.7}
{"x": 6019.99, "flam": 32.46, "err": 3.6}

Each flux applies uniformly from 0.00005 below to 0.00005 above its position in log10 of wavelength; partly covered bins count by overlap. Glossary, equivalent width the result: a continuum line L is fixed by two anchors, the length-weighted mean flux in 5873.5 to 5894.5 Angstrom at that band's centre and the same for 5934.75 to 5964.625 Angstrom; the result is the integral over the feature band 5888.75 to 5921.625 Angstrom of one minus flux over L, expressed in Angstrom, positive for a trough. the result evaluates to 1.34 Angstrom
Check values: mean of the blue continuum 31.8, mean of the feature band 32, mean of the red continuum 36.5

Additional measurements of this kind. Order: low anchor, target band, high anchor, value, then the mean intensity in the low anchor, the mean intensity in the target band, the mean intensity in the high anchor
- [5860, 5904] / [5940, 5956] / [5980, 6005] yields -1.1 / 32.7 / 36.7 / 35.6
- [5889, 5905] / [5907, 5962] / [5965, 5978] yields -3.6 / 29.9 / 35.5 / 36.7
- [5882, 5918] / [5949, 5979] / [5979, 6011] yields -1.8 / 31.8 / 36.2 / 35.4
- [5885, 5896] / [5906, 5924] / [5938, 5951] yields -1.1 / 28.7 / 34.4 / 36.7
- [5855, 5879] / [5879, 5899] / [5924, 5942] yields 3.1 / 35.7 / 30.2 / 35.9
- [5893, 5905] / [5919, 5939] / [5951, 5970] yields -1.2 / 31.2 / 35.6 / 36.3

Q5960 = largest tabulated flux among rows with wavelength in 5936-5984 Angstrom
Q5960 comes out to 41.66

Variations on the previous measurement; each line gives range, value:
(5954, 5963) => 36.12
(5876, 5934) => 39.31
